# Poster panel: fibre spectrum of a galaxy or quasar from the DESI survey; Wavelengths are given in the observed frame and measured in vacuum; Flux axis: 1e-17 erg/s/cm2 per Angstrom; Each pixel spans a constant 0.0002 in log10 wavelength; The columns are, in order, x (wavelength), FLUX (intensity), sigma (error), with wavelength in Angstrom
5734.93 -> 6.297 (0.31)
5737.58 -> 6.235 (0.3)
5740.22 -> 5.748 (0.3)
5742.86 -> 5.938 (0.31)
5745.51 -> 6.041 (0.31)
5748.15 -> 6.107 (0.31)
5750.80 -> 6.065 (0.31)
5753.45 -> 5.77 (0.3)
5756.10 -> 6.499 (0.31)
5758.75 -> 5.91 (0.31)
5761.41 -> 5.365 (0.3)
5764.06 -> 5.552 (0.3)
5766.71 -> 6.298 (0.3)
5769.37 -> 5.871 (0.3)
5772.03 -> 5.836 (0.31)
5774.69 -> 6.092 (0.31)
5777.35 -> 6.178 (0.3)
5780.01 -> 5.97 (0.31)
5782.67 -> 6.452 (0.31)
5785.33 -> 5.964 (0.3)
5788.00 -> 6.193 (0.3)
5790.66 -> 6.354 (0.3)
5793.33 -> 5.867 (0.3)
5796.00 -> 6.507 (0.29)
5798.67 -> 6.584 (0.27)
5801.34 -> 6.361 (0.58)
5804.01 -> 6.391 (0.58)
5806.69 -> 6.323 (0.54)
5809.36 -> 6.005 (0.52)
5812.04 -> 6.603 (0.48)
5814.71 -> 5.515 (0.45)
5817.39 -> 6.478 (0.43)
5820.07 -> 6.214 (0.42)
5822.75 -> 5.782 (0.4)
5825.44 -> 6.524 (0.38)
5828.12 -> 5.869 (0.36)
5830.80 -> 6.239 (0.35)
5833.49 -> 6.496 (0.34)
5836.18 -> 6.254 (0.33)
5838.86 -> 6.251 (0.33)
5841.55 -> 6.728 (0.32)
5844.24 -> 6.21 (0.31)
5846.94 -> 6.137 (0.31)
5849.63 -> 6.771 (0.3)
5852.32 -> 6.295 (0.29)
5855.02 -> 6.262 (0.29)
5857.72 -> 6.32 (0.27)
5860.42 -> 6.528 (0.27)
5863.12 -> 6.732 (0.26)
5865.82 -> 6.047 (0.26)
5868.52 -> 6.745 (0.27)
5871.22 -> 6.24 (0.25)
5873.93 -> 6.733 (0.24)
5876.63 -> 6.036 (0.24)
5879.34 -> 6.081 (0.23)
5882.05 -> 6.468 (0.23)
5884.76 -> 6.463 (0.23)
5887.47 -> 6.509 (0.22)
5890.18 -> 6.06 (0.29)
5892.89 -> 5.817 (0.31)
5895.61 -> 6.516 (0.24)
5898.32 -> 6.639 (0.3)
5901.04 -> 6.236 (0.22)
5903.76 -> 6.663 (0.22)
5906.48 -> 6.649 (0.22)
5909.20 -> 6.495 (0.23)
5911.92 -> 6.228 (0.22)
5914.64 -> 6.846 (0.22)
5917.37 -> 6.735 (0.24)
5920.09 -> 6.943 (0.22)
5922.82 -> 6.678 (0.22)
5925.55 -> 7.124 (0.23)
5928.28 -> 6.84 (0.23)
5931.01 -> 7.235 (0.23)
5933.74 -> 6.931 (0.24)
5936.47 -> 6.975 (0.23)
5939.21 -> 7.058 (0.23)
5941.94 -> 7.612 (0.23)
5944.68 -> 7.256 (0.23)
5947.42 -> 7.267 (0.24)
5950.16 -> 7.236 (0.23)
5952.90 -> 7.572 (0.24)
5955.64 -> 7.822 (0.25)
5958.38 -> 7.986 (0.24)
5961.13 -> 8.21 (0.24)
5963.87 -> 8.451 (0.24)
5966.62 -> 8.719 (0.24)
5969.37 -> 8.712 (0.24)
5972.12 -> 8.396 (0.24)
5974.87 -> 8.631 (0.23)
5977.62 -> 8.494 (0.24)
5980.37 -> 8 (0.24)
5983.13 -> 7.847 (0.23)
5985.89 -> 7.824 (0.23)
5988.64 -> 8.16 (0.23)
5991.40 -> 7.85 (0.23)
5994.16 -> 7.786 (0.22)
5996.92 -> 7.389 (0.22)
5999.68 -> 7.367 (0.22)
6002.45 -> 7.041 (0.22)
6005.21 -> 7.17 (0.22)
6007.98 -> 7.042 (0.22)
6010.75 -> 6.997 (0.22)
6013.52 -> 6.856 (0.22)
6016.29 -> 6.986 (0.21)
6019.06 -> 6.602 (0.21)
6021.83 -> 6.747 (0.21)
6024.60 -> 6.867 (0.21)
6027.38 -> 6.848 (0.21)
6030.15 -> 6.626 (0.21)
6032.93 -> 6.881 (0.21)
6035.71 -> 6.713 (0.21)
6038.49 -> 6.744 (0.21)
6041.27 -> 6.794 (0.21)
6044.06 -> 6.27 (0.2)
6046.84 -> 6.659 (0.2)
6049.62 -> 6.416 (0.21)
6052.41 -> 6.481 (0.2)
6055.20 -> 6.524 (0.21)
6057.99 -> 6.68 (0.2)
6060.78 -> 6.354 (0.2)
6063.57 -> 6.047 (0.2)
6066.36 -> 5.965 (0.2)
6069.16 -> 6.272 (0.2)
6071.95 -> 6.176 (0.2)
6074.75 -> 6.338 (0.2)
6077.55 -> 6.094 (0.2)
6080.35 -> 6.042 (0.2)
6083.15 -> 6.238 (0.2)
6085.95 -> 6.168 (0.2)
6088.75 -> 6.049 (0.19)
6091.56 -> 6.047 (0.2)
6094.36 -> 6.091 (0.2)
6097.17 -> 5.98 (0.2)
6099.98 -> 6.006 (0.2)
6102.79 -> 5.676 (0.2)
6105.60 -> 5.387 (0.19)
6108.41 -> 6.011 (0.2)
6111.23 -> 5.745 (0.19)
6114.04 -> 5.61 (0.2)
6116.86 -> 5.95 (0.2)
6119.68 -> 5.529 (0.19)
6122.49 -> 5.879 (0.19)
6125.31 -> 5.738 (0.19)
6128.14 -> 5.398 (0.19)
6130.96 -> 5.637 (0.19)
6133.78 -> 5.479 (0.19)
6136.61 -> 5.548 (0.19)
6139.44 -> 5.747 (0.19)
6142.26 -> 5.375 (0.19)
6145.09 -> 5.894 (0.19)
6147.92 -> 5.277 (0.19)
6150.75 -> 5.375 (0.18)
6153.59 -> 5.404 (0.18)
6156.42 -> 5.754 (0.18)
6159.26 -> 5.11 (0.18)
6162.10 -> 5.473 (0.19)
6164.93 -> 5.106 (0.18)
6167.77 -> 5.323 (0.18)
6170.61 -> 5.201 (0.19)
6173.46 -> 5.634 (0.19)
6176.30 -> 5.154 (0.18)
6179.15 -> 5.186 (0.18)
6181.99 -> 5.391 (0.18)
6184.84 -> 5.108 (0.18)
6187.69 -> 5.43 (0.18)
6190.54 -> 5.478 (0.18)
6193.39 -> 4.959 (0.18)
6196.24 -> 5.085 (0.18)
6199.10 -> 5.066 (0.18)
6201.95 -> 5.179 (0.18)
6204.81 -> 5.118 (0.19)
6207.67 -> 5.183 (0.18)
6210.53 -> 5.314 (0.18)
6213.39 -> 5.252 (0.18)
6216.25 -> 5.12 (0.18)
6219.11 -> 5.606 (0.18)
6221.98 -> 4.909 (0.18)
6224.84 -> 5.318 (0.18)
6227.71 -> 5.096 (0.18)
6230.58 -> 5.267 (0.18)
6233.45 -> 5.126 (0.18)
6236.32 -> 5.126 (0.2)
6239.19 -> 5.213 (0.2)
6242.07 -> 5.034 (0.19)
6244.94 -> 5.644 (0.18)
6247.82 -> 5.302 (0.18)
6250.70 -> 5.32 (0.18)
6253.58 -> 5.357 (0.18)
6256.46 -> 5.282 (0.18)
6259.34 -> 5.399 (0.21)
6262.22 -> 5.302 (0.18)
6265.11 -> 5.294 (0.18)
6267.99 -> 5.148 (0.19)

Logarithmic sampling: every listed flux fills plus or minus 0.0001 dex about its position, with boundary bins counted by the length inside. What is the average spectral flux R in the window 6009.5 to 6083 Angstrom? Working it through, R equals 6.53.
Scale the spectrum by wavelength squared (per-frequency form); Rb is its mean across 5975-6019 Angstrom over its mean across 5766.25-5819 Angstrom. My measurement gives 1.3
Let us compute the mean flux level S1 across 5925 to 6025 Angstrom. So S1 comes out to 7.55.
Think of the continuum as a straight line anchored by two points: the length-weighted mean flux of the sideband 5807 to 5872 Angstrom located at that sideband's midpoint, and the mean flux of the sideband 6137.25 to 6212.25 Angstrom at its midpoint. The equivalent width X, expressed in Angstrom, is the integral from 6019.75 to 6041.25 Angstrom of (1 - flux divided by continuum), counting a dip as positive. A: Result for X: -3.8 Angstrom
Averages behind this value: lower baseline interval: 6.3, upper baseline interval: 5.32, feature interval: 6.77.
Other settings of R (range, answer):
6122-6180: 5.46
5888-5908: 6.38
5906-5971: 7.33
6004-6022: 6.92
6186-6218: 5.2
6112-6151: 5.61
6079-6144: 5.8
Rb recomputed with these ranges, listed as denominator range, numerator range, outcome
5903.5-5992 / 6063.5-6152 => 0.82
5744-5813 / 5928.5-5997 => 1.36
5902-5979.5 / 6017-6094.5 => 0.90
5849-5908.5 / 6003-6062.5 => 1.11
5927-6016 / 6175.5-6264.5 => 0.74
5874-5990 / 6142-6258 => 0.80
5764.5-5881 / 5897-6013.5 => 1.24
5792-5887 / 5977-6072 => 1.17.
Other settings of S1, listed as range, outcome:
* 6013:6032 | 6.79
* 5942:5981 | 8.04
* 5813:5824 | 6.02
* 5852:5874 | 6.42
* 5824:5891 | 6.36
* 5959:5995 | 8.24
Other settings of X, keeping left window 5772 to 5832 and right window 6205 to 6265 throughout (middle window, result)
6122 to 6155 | -0.5 Angstrom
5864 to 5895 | -1.4 Angstrom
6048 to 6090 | -4.8 Angstrom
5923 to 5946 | -4.7 Angstrom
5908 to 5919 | -1.2 Angstrom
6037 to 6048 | -1.8 Angstrom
